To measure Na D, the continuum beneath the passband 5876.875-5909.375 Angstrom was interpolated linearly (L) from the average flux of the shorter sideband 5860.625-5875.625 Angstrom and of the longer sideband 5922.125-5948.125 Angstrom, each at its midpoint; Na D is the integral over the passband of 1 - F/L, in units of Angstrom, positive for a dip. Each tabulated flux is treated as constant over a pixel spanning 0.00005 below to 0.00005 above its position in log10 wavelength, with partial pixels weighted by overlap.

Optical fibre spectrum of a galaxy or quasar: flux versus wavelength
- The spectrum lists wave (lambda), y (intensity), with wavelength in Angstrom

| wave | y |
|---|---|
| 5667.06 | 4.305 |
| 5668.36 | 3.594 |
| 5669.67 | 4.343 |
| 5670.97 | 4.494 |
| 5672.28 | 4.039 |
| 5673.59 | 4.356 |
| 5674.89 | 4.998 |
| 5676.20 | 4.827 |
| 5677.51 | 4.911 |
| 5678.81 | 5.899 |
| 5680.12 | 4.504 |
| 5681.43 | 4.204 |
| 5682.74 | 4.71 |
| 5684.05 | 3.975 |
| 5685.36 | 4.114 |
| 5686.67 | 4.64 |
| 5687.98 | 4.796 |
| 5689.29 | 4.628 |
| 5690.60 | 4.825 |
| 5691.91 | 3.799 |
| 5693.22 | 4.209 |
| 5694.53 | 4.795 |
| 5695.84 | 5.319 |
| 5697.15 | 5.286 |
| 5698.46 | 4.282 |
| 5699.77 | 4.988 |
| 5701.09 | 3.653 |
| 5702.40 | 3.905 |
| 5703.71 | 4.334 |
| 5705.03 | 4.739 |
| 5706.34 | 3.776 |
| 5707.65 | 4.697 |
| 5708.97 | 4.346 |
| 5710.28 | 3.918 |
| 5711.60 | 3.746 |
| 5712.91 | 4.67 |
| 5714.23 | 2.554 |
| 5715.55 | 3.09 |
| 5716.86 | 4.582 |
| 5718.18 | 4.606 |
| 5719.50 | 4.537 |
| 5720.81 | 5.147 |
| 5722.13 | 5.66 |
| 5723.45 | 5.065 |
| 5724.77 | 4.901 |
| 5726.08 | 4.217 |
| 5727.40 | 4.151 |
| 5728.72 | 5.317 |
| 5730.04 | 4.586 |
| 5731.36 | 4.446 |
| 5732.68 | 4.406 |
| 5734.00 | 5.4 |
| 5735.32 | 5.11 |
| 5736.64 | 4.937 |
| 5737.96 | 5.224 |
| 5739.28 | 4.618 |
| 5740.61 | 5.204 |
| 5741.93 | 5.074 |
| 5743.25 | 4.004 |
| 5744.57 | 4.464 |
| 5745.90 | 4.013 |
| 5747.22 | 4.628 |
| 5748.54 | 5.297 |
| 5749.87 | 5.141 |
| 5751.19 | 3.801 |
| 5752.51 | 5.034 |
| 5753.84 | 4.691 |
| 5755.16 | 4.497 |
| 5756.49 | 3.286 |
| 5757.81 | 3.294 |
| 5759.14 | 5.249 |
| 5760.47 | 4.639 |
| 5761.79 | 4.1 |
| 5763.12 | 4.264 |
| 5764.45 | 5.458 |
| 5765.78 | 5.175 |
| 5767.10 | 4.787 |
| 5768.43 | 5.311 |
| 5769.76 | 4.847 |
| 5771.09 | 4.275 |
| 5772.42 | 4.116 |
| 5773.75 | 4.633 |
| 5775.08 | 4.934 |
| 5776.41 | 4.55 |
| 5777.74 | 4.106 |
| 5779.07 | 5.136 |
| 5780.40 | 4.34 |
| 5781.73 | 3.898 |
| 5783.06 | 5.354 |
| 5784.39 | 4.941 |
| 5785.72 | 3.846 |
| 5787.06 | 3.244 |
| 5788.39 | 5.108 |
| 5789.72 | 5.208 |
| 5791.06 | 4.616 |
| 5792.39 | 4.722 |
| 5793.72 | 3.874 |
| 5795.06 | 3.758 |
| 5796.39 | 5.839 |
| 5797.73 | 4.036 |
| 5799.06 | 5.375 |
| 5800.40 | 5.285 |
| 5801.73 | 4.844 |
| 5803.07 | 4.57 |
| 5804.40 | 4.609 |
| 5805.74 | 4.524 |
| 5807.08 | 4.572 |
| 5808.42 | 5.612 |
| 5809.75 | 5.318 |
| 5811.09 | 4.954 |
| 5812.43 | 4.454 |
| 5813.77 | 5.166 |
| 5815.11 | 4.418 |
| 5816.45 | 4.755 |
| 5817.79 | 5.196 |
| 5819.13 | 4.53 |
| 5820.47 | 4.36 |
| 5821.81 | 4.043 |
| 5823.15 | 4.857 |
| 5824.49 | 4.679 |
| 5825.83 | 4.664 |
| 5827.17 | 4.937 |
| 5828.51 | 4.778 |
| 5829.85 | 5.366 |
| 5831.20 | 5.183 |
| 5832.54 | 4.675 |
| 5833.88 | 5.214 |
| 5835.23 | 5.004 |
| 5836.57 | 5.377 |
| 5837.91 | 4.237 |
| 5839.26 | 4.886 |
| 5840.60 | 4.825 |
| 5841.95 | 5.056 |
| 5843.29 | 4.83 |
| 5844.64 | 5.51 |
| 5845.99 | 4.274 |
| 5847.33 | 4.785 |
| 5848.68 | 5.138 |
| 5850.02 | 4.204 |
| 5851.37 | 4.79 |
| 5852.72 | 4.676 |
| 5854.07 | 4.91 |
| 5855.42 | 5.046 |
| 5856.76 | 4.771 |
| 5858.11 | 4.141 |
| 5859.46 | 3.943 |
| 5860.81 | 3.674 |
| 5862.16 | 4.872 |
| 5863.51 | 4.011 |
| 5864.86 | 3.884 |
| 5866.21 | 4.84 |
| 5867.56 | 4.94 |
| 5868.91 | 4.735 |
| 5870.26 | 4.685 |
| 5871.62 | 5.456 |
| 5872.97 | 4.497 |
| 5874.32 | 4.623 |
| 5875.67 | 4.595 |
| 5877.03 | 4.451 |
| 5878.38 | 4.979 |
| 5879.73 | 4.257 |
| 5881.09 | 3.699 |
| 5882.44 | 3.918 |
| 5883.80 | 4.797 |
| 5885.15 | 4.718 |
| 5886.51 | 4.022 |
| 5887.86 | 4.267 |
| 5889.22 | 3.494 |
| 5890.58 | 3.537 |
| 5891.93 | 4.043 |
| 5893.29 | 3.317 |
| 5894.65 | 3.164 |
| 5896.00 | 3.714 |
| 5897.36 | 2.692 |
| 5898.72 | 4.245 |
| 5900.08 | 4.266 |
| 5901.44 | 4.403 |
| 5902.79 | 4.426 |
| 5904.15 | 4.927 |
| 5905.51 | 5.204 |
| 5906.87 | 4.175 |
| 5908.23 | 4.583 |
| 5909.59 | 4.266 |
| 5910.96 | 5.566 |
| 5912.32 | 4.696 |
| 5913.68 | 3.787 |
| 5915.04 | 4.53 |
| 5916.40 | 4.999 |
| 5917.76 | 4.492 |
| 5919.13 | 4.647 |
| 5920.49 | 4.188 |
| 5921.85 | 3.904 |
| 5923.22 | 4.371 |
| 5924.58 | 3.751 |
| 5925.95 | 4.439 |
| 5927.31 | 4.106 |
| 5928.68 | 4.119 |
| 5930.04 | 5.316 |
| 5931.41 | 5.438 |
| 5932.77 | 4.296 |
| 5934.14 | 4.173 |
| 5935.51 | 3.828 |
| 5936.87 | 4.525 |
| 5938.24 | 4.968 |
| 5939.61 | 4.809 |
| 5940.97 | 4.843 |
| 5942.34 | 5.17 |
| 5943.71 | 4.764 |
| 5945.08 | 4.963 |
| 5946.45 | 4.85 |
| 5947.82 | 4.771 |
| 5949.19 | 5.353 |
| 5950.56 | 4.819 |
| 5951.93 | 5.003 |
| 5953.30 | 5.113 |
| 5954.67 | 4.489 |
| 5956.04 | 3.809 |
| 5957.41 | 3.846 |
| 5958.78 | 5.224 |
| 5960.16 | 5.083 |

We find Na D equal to 3.3 Angstrom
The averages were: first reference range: 4.6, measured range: 4.14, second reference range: 4.59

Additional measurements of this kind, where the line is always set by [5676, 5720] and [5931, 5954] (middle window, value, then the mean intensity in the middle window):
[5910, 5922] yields 0.50 Angstrom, 4.56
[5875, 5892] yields 1.75 Angstrom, 4.22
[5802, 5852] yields -2.27 Angstrom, 4.82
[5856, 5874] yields 0.66 Angstrom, 4.5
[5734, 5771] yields -1.56 Angstrom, 4.68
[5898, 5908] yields 0.46 Angstrom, 4.52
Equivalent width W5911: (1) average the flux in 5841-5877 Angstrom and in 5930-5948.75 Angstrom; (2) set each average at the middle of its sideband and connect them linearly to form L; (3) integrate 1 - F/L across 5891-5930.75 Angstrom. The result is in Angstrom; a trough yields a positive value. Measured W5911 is 3.6 Angstrom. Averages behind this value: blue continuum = 4.65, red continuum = 4.75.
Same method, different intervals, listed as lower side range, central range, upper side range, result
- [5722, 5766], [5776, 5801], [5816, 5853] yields 0.8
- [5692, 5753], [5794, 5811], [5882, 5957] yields -1.3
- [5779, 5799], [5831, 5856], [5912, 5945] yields -1.9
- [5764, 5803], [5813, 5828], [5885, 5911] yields -0.7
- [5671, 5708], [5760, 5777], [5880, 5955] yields -0.8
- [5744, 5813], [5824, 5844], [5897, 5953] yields -1.4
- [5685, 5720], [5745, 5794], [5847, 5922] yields -2.3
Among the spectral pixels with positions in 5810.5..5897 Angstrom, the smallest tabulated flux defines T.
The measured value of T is 3.164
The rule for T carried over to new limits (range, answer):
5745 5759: 3.286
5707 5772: 2.554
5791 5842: 3.758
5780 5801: 3.244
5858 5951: 2.692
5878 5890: 3.494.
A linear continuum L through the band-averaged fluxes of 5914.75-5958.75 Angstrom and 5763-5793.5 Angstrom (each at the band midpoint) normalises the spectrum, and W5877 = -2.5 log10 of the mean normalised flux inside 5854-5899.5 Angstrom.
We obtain 0.09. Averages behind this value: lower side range 4.64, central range 4.25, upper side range 4.59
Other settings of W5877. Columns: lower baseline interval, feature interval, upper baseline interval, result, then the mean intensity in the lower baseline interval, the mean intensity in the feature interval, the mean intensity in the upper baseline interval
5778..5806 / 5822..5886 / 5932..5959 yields -0.01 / 4.62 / 4.68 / 4.68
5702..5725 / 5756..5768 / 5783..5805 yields 0.00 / 4.34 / 4.51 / 4.64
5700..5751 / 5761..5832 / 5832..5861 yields -0.01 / 4.53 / 4.71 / 4.74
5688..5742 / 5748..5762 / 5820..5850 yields 0.04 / 4.55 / 4.46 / 4.84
